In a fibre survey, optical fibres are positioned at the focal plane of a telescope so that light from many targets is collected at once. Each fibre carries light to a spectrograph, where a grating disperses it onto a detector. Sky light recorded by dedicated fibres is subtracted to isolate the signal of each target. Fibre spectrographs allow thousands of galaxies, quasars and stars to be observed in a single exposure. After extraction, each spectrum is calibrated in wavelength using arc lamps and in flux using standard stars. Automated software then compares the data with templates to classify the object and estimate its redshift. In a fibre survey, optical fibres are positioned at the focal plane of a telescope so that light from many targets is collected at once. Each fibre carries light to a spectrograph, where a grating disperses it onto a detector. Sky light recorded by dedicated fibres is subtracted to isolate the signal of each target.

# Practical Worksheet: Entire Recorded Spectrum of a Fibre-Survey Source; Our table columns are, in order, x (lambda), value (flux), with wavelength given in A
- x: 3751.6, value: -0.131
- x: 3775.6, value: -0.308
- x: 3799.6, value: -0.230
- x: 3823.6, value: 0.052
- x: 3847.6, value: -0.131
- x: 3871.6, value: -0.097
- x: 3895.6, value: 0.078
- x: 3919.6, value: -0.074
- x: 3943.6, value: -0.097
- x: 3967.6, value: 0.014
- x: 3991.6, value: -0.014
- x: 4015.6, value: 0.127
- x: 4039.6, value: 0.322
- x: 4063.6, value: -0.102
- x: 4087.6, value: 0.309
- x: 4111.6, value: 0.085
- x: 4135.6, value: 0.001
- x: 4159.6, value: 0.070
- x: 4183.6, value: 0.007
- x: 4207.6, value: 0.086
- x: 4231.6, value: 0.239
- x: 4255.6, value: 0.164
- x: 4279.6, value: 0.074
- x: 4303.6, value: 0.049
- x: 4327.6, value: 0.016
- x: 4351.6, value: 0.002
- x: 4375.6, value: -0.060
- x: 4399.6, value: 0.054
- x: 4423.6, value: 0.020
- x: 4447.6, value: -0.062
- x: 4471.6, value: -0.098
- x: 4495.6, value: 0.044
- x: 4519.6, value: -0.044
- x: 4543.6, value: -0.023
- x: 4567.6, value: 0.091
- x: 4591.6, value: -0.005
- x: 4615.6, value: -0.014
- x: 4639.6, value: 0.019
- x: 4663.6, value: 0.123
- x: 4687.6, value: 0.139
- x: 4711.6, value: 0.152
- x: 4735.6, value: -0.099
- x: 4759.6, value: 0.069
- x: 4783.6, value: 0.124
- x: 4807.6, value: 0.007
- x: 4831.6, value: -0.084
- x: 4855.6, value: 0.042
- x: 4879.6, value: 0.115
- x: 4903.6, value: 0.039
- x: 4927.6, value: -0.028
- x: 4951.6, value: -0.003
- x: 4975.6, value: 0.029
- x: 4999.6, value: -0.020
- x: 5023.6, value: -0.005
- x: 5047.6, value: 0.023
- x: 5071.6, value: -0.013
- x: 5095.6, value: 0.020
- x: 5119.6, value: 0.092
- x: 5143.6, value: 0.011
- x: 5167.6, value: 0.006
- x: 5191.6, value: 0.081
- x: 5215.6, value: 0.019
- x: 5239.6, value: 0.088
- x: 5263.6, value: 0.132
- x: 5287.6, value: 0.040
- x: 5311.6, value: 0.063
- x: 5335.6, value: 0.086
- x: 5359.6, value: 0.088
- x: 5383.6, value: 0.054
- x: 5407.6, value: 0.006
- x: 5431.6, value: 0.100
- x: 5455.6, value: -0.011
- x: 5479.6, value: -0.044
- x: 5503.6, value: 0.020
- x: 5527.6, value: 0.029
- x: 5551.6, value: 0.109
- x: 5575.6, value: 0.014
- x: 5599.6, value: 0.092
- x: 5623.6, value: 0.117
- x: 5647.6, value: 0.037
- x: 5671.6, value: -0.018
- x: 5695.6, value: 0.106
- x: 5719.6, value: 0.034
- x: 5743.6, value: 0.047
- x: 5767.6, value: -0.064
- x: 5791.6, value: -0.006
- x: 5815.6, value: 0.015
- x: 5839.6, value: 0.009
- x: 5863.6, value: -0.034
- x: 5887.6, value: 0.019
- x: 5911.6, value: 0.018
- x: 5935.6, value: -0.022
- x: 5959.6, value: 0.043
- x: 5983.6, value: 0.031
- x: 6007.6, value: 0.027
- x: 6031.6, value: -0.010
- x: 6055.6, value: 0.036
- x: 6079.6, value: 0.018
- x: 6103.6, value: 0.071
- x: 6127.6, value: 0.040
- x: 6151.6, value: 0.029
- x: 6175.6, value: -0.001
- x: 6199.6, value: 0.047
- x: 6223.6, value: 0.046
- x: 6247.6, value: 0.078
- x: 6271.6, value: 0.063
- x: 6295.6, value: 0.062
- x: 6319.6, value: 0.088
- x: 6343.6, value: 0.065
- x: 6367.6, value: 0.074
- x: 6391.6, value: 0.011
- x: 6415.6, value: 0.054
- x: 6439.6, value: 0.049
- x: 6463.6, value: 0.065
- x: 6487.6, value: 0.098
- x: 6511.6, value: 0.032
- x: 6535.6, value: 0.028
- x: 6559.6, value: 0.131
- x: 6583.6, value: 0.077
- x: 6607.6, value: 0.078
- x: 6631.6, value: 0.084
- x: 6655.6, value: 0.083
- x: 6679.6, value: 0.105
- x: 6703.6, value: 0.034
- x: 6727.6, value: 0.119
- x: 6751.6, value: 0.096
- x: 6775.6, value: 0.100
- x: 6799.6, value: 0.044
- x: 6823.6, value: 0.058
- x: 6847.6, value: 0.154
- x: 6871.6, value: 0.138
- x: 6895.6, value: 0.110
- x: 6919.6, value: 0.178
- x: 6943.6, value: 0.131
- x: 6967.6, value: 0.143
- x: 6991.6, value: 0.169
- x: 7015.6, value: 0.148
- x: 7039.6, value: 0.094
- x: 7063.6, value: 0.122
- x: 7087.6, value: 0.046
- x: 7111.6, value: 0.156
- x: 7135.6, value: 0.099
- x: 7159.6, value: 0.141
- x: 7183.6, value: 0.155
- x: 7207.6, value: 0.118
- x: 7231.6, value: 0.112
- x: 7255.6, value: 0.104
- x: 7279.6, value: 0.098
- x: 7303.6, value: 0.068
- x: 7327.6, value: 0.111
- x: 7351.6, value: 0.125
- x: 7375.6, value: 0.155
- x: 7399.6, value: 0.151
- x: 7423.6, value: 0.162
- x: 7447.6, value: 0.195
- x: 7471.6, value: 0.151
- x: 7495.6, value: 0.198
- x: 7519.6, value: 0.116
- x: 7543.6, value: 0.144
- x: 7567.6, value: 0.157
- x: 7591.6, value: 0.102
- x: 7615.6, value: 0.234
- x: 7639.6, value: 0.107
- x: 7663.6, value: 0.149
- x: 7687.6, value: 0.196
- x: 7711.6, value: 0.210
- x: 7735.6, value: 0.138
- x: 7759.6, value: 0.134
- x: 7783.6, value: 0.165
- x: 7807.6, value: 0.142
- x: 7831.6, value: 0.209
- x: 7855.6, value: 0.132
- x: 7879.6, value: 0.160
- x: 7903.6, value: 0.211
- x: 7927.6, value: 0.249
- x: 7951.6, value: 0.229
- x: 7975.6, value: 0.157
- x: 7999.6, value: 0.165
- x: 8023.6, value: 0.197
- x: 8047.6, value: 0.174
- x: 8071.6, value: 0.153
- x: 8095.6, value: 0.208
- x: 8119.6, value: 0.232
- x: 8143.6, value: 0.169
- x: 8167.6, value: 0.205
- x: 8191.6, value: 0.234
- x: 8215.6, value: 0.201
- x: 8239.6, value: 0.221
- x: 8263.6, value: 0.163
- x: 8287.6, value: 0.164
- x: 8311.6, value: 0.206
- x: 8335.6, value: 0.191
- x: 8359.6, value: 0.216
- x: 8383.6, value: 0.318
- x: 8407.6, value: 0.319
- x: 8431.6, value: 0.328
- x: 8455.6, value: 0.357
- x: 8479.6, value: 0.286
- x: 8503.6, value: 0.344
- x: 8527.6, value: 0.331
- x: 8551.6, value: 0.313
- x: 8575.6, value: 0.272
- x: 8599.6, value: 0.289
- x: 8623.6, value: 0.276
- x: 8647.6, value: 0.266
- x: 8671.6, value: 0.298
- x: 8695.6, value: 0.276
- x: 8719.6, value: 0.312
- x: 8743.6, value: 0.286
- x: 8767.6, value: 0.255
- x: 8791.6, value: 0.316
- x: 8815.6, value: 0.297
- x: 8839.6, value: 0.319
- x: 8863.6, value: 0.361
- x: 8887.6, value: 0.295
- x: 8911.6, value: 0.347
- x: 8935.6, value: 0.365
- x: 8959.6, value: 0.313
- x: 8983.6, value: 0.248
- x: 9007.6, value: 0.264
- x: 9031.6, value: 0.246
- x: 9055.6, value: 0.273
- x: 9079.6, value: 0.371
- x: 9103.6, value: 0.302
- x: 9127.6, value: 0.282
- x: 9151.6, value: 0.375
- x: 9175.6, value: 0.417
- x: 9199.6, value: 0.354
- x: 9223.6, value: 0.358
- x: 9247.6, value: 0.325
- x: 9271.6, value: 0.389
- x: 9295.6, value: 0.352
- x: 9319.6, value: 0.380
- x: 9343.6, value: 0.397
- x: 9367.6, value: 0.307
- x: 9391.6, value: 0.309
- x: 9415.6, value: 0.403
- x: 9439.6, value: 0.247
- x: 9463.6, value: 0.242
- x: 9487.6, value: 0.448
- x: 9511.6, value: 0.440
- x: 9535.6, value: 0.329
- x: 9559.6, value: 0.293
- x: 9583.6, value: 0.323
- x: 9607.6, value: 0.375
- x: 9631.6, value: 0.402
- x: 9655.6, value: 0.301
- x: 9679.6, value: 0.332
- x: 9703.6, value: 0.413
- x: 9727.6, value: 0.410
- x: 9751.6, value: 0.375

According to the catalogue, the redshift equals 1.102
